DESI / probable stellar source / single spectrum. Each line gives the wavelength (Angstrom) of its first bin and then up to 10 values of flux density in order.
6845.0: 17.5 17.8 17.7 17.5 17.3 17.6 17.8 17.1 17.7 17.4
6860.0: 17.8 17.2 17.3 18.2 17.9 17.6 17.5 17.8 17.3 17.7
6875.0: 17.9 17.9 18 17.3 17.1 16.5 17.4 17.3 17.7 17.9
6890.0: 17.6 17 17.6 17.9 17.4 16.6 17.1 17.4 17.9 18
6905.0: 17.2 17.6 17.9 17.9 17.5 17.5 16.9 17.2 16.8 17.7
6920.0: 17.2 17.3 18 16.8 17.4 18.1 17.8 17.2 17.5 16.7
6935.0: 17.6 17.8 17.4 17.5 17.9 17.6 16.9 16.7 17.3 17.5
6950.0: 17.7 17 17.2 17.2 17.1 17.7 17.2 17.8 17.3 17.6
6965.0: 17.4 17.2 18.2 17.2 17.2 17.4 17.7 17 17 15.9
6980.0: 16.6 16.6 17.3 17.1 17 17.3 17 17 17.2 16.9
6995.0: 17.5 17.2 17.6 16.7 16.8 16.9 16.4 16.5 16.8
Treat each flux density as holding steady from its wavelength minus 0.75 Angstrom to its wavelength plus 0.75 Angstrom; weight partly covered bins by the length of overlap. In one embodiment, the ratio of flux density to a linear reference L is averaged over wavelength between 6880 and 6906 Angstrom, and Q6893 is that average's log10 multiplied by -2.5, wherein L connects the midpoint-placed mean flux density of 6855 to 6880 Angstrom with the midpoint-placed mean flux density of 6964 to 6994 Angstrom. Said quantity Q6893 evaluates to 0.01 mag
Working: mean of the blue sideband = 17.6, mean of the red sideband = 17.1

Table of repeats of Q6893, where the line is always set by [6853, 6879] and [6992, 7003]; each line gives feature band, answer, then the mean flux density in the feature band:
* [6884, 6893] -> 0.00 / 17.5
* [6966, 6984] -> 0.01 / 17.1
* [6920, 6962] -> 0.00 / 17.4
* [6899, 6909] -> -0.01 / 17.6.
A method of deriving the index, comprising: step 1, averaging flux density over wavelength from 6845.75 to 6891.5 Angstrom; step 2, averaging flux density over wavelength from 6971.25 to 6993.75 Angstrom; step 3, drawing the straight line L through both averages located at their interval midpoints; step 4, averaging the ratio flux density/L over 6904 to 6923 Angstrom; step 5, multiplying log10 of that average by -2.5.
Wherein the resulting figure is -0.01 mag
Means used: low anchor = 17.6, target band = 17.4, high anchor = 17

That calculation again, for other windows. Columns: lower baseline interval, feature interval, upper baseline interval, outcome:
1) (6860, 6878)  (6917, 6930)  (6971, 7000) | -0.006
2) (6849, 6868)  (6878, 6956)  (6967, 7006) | -0.004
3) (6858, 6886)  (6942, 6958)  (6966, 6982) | -0.003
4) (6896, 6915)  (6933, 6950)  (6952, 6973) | 0.003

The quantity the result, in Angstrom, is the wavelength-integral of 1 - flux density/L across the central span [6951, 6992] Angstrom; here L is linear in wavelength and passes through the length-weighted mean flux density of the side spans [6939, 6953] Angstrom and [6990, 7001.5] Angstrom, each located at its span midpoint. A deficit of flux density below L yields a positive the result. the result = 0.08 Angstrom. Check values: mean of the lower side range 17.3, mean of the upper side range 17.1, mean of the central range 17.2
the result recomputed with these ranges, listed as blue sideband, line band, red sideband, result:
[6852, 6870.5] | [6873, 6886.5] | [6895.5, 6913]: 0.1 Angstrom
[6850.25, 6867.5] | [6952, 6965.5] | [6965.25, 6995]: -0.1 Angstrom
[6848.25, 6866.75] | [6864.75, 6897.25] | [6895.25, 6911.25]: 0.0 Angstrom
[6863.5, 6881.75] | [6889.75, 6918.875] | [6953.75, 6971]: 0.3 Angstrom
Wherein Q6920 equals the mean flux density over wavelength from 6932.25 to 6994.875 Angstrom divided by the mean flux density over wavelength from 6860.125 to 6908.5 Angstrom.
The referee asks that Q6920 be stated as 0.98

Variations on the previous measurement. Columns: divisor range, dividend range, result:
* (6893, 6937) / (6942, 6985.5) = 0.99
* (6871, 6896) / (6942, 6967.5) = 0.99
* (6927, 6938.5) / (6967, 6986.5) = 0.98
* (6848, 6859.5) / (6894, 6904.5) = 1.00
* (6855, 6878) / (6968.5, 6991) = 0.97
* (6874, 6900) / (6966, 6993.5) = 0.98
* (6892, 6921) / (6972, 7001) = 0.98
